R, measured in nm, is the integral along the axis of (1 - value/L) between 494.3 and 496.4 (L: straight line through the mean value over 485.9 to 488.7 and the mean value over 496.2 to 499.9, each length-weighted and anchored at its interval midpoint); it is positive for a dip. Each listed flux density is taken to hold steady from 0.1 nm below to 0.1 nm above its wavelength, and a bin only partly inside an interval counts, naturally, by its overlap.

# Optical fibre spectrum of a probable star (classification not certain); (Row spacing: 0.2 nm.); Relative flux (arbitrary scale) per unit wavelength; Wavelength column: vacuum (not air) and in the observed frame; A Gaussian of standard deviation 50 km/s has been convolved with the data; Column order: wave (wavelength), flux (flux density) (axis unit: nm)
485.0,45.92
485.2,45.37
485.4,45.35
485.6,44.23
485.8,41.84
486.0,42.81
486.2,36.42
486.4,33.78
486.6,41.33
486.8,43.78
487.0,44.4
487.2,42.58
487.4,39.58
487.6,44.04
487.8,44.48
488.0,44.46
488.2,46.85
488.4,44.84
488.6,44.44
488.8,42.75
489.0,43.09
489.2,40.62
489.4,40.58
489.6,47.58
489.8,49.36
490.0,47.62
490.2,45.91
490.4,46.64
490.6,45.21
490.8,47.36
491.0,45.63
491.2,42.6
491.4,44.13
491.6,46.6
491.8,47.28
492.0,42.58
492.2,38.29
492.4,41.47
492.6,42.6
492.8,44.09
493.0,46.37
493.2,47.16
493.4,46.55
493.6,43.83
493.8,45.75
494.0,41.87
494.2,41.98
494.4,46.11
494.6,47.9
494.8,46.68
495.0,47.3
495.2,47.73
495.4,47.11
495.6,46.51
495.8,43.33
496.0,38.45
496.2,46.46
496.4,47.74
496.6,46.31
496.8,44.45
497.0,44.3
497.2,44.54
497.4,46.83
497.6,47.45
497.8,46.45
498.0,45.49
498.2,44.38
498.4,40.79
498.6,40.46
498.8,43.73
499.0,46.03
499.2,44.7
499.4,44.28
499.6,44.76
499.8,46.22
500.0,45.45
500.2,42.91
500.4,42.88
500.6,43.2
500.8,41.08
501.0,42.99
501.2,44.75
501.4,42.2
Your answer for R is -0.07 nm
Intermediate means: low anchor 42.4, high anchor 45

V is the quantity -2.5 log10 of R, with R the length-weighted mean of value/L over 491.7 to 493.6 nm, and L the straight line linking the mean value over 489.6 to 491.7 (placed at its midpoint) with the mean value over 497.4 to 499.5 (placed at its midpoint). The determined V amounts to 0.04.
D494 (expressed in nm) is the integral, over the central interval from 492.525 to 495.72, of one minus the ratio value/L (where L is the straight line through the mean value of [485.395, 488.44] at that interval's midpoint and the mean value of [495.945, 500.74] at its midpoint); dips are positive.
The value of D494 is -0.13 nm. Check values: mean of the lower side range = 42.4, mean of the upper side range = 44.5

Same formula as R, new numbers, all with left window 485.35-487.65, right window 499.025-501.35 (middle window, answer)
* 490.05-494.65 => -0.23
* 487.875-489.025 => -0.07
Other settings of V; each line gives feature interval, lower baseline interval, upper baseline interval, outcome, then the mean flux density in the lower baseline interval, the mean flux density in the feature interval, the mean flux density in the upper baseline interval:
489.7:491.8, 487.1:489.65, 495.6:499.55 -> -0.06 mag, 43.5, 46.2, 44.6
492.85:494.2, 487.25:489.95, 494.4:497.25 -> 0.00 mag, 44.1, 45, 45.7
